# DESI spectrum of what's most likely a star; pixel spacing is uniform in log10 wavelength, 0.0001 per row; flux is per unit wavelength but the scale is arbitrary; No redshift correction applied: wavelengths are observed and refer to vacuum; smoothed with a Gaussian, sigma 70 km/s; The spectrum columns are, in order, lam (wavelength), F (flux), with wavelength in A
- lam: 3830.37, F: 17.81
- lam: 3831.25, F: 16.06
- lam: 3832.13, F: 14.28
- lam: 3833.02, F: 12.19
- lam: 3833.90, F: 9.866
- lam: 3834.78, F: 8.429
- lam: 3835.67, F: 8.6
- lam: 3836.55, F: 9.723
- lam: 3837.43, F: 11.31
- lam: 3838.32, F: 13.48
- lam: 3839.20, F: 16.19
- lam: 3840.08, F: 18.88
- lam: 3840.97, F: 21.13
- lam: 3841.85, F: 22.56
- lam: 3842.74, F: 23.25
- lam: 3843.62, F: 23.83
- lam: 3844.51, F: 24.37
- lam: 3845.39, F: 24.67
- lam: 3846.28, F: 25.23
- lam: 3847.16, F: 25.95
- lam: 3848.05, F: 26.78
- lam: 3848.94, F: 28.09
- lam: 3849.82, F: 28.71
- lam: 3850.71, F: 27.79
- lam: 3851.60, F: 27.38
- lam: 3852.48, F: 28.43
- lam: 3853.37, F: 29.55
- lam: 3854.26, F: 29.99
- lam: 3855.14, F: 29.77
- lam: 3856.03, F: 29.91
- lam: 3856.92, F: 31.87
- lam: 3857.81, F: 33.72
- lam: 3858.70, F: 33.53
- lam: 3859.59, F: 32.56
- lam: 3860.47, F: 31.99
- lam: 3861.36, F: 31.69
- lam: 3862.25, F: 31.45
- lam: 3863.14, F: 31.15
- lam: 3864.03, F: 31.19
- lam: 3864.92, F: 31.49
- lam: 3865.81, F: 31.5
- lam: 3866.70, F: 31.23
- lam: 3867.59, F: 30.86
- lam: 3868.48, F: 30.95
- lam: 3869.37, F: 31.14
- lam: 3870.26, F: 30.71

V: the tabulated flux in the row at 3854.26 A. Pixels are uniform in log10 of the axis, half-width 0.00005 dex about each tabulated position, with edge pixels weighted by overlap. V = 29.99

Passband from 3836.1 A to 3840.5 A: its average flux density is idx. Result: 13.9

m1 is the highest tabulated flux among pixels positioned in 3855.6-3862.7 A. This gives 33.72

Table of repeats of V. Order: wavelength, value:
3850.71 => 27.79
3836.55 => 9.723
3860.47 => 31.99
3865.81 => 31.5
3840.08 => 18.88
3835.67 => 8.6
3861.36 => 31.69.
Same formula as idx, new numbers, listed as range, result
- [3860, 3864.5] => 31.5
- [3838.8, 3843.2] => 20.5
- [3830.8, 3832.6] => 15.1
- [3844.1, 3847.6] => 25.1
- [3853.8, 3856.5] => 29.9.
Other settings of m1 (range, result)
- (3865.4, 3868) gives 31.5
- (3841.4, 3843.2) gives 23.25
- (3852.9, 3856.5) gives 29.99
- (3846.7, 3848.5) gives 26.78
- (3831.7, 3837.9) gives 14.28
